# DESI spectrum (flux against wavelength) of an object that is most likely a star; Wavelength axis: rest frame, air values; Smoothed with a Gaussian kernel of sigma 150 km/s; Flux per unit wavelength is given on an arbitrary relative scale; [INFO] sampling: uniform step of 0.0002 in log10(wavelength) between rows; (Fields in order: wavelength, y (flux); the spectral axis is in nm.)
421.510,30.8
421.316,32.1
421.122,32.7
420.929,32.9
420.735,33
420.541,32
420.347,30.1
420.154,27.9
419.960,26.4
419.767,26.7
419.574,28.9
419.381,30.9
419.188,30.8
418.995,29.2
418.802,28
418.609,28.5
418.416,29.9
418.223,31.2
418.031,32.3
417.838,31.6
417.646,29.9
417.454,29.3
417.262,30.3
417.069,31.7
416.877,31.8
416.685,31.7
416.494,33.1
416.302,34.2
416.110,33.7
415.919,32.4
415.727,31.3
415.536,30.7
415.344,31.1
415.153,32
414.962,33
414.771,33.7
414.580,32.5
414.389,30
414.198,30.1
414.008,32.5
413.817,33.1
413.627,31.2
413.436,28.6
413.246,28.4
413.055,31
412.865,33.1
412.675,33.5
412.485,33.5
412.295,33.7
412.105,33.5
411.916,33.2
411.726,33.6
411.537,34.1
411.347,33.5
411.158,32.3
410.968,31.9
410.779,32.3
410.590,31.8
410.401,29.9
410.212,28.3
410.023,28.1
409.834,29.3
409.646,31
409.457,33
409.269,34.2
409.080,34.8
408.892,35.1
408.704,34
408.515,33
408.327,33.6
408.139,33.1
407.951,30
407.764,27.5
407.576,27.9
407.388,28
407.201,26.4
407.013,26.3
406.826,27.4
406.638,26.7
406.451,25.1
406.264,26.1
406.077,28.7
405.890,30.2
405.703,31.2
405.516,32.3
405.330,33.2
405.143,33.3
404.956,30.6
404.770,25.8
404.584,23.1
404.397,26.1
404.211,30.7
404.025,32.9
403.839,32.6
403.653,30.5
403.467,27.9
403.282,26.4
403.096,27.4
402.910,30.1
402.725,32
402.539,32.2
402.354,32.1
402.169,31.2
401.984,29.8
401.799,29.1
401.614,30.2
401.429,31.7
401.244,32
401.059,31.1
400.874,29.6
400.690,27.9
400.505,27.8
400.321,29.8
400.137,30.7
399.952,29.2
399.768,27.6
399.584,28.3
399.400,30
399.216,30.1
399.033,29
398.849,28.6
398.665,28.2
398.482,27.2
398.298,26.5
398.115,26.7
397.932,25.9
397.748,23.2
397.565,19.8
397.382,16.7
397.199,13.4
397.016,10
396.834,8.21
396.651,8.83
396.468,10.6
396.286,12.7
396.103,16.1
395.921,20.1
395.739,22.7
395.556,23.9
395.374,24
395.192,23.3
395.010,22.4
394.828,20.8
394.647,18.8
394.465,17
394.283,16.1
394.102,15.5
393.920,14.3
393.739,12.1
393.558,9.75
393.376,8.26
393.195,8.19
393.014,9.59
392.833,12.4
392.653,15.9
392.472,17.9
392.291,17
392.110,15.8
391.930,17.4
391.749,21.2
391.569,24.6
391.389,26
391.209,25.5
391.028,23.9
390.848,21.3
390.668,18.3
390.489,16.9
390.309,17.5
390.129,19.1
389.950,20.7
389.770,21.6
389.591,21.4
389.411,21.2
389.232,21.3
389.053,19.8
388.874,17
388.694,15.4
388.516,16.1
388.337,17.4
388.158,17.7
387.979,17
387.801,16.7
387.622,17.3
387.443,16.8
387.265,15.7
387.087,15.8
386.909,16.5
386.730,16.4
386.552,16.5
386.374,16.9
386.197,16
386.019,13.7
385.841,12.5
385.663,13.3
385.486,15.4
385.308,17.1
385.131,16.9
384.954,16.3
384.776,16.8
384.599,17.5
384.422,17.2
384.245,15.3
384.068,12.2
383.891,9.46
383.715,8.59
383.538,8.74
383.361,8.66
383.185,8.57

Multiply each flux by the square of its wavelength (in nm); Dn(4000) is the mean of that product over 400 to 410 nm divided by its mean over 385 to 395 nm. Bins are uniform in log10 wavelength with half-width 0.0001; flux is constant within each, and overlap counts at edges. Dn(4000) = 1.9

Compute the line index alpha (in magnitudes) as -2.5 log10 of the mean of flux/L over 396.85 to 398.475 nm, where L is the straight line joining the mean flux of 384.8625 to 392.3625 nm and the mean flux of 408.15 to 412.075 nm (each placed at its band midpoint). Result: 0.20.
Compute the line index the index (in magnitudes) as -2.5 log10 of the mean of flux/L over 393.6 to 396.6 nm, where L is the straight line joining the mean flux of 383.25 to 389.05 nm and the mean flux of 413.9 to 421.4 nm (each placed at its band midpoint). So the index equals 0.10 mag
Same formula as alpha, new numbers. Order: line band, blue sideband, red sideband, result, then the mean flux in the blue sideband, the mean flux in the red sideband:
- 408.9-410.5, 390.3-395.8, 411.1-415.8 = -0.06 mag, 18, 32.1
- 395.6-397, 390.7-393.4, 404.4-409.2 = 0.43 mag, 17.9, 29.7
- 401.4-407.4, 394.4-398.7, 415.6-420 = -0.24 mag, 19.4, 30.7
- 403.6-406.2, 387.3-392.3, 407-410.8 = -0.06 mag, 19.4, 30.9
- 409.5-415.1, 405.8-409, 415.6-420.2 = -0.07 mag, 29.4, 30.5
